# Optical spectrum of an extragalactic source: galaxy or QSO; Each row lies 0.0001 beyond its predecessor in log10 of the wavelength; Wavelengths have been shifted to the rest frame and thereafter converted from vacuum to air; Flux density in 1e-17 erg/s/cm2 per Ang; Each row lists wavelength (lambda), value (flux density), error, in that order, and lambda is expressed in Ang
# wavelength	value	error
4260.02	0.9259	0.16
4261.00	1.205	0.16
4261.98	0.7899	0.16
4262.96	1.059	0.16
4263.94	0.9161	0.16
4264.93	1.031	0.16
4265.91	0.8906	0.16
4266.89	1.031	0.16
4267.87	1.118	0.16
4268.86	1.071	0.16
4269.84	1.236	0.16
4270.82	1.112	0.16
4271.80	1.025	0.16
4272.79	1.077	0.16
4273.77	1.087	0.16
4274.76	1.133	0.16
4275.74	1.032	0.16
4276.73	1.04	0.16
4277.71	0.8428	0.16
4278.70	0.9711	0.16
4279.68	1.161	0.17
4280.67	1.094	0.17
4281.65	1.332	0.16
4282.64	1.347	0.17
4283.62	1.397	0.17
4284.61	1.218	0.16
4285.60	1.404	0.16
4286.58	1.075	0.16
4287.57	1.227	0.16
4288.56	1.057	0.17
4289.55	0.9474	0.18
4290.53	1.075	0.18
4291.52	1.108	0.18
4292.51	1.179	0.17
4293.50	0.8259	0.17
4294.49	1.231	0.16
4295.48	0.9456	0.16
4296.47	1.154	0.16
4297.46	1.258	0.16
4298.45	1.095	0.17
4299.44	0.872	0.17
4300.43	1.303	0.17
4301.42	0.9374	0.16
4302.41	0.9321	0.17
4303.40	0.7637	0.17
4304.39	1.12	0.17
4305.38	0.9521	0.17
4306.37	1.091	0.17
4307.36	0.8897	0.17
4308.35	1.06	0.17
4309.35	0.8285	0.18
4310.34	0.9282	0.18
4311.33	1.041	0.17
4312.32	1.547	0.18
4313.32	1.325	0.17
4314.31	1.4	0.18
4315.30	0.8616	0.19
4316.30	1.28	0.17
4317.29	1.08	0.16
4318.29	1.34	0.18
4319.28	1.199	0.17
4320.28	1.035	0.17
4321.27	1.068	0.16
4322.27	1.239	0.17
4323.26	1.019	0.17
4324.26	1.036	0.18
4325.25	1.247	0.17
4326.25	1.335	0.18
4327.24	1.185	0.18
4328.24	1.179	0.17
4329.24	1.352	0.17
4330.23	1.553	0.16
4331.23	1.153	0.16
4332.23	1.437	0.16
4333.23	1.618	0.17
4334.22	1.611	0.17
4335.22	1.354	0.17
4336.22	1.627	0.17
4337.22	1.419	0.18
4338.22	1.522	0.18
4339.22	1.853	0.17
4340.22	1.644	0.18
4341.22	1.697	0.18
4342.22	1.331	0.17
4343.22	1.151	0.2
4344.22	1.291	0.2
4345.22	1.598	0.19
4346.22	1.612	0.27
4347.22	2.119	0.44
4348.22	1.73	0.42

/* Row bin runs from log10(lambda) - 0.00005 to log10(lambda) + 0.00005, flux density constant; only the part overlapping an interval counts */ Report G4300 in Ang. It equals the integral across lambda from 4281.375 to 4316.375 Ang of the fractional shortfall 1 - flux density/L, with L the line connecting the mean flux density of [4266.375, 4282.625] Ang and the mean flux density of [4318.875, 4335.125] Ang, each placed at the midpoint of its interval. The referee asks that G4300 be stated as 1.9 Ang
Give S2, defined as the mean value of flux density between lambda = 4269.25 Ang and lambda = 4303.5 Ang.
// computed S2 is 1.1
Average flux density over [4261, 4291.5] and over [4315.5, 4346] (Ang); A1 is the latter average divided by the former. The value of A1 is 1.23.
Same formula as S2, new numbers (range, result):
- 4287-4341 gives 1.19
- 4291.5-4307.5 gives 1.04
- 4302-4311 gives 0.954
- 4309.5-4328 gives 1.17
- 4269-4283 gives 1.1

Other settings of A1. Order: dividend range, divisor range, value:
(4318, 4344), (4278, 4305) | 1.22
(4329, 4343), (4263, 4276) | 1.42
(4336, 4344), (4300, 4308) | 1.52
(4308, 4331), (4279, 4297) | 1.02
